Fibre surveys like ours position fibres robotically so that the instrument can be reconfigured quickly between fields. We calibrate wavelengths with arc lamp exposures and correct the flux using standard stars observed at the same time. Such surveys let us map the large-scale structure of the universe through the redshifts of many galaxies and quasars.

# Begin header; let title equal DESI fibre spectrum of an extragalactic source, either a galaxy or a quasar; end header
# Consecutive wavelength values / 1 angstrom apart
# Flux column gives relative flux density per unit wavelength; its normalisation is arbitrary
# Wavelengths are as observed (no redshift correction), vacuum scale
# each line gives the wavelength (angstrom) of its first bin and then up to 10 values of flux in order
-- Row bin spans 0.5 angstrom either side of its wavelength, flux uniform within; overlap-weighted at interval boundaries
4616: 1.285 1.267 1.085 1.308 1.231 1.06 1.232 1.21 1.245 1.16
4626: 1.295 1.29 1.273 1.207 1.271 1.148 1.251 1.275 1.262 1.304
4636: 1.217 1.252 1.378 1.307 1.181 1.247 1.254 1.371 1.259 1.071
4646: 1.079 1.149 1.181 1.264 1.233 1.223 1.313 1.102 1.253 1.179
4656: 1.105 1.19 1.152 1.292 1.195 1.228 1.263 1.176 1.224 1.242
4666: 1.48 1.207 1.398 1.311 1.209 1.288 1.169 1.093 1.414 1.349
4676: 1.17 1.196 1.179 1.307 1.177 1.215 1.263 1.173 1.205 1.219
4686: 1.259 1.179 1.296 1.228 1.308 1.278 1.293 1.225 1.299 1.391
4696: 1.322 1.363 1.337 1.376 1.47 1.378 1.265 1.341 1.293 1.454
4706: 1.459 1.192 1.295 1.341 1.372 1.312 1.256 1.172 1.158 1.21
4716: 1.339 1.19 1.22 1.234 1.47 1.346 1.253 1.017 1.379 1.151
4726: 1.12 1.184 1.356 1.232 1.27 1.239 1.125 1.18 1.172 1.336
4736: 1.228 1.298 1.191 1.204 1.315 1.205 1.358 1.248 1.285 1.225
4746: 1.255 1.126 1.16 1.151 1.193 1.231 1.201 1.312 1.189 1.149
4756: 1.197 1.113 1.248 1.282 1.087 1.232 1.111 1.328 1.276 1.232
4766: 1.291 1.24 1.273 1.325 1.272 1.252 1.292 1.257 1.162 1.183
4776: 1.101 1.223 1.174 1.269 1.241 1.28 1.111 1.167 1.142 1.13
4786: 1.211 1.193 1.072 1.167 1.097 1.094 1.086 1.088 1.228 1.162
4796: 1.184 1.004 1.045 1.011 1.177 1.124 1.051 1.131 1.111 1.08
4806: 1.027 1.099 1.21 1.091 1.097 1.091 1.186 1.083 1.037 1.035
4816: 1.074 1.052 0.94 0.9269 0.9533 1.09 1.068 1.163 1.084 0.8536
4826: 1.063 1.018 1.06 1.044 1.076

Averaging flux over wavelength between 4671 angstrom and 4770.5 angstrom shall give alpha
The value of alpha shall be 1.25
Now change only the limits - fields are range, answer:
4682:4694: 1.25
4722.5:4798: 1.2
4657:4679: 1.25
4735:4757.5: 1.22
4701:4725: 1.28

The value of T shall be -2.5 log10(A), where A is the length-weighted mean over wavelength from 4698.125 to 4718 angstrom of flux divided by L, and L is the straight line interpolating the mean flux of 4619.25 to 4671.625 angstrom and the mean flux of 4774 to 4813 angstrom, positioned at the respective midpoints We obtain -0.10 mag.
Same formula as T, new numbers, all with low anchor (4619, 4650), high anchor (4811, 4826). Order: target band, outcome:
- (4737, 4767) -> -0.10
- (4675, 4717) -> -0.10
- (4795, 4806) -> -0.03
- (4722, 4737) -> -0.08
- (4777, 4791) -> -0.09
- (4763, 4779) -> -0.14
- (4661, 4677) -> -0.06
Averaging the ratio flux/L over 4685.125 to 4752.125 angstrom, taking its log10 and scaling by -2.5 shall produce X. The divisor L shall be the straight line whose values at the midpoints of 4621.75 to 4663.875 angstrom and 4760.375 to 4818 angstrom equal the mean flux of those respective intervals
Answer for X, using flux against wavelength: -0.07 mag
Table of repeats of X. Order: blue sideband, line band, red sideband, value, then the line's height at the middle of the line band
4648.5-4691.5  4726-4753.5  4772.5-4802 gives -0.04 mag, 1.19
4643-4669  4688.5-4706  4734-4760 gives -0.09 mag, 1.22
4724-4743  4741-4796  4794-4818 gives -0.03 mag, 1.17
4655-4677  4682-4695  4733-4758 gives -0.01 mag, 1.24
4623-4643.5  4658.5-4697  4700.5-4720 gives 0.02 mag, 1.28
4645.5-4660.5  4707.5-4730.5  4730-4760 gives -0.04 mag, 1.21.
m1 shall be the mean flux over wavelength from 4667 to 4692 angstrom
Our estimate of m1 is 1.25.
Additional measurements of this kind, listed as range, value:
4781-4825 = 1.1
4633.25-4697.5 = 1.24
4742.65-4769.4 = 1.22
